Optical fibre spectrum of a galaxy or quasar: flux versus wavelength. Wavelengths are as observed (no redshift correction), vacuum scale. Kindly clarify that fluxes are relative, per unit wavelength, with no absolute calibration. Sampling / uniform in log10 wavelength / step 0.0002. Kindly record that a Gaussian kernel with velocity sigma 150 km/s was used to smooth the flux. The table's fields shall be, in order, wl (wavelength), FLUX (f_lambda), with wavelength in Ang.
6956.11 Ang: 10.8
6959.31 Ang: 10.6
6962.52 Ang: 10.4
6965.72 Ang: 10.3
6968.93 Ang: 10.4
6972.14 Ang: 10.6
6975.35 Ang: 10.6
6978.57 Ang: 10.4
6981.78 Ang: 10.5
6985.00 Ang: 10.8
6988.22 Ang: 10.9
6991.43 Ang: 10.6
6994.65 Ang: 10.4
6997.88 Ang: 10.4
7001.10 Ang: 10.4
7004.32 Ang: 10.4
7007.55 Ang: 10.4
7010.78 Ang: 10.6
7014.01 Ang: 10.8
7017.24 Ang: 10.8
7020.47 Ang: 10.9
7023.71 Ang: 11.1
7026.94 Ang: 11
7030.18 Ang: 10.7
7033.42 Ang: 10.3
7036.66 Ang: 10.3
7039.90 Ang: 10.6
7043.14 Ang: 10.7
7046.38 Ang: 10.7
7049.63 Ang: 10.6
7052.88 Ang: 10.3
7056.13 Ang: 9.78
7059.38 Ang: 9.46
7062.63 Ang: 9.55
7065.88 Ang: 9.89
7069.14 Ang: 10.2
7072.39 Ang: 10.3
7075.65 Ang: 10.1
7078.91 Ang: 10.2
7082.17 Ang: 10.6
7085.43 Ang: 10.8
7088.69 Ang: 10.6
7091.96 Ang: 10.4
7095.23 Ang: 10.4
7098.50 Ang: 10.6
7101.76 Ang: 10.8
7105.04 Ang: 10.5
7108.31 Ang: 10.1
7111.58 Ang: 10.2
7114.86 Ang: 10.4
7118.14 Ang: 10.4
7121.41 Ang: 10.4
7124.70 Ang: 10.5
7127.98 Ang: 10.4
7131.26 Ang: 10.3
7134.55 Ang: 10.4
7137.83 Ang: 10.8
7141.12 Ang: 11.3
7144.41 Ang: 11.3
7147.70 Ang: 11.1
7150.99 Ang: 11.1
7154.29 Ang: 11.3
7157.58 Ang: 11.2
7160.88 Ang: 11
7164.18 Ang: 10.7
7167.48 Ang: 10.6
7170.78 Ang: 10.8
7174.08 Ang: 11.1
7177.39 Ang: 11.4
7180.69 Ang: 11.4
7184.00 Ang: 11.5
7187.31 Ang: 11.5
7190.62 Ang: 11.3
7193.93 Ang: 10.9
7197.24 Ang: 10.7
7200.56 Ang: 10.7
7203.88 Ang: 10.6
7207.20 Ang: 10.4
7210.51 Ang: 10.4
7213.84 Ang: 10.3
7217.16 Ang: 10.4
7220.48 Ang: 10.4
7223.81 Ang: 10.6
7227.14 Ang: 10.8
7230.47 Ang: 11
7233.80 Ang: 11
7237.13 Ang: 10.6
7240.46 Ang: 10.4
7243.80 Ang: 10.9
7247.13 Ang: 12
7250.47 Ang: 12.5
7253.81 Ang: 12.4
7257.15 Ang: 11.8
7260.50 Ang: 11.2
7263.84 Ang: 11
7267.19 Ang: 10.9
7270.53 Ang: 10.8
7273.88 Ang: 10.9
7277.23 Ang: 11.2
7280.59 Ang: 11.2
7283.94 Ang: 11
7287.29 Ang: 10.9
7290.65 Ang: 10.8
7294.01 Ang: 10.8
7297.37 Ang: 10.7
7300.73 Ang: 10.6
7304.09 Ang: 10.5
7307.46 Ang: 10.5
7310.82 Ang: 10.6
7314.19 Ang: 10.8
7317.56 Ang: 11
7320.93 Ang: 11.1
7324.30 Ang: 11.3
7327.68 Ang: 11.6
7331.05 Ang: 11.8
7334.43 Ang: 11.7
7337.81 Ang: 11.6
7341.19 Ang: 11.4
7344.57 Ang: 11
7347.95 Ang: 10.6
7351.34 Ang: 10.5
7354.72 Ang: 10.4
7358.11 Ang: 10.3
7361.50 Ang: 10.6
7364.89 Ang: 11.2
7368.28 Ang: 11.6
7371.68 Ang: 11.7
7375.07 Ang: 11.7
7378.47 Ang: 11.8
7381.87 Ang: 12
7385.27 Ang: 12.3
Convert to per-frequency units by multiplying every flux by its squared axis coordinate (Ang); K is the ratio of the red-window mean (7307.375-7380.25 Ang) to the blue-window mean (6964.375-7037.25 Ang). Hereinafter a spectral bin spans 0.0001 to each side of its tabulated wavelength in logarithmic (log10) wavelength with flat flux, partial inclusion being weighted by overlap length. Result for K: 1.2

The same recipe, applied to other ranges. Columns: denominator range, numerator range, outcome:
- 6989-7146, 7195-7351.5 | 1.11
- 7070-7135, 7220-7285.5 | 1.12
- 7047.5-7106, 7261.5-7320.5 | 1.12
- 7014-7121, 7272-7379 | 1.14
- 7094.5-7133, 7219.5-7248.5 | 1.08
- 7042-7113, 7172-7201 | 1.12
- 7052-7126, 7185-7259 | 1.11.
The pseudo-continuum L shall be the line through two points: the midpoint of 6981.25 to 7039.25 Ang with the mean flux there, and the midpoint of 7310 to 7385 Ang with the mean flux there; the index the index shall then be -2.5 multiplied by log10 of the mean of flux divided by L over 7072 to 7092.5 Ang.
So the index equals 0.03 mag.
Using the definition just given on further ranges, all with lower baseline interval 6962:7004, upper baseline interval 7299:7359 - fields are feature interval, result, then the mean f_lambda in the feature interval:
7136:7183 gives -0.03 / 11.1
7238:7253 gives -0.06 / 11.5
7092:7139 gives 0.03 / 10.4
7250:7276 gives -0.05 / 11.4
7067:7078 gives 0.05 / 10.2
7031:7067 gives 0.04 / 10.2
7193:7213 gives 0.02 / 10.6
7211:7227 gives 0.04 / 10.5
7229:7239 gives 0.00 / 10.9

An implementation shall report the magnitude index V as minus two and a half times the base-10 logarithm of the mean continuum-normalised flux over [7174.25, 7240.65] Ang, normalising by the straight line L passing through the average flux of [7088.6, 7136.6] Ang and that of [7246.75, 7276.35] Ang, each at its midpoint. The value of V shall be 0.03 mag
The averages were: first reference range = 10.4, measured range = 10.8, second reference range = 11.5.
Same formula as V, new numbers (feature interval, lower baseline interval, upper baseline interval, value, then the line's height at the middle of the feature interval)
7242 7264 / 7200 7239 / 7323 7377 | -0.09 mag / 10.7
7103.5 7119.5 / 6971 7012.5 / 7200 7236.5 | 0.03 mag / 10.6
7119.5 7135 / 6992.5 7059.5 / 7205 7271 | 0.04 mag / 10.8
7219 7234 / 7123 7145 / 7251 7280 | 0.04 mag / 11.1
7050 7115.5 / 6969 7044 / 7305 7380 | 0.05 mag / 10.7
